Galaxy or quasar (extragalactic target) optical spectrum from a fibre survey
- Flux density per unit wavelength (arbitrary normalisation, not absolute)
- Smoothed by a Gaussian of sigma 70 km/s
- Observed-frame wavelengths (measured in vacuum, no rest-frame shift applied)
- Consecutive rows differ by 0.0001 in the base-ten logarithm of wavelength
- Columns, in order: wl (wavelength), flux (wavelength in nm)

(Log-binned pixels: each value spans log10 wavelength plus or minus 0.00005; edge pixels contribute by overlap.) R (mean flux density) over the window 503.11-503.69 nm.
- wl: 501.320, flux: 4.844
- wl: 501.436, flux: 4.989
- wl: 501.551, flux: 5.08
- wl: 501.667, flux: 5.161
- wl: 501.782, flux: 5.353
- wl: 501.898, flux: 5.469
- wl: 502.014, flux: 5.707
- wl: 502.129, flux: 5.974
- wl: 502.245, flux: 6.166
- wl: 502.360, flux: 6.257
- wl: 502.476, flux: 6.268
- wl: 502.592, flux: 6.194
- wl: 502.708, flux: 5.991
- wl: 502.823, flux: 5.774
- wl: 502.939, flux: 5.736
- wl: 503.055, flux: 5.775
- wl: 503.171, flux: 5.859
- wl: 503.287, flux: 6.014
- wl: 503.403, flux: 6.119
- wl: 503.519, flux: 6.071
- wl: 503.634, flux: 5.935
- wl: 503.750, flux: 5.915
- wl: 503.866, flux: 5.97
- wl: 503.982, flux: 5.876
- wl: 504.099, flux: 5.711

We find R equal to 6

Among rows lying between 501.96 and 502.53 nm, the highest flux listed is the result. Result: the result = 6.268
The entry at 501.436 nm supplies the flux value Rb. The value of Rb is 4.989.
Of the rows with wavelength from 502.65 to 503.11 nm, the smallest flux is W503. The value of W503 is 5.736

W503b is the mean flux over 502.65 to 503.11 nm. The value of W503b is 5.82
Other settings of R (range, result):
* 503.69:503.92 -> 5.94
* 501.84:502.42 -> 5.92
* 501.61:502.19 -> 5.54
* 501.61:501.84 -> 5.26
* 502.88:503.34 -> 5.84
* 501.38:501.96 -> 5.21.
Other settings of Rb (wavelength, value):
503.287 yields 6.014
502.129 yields 5.974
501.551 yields 5.08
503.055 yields 5.775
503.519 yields 6.071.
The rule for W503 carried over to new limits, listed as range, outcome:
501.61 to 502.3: 5.161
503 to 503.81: 5.775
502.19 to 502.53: 6.166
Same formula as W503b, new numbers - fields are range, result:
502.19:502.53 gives 6.24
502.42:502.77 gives 6.15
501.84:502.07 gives 5.57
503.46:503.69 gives 6.03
